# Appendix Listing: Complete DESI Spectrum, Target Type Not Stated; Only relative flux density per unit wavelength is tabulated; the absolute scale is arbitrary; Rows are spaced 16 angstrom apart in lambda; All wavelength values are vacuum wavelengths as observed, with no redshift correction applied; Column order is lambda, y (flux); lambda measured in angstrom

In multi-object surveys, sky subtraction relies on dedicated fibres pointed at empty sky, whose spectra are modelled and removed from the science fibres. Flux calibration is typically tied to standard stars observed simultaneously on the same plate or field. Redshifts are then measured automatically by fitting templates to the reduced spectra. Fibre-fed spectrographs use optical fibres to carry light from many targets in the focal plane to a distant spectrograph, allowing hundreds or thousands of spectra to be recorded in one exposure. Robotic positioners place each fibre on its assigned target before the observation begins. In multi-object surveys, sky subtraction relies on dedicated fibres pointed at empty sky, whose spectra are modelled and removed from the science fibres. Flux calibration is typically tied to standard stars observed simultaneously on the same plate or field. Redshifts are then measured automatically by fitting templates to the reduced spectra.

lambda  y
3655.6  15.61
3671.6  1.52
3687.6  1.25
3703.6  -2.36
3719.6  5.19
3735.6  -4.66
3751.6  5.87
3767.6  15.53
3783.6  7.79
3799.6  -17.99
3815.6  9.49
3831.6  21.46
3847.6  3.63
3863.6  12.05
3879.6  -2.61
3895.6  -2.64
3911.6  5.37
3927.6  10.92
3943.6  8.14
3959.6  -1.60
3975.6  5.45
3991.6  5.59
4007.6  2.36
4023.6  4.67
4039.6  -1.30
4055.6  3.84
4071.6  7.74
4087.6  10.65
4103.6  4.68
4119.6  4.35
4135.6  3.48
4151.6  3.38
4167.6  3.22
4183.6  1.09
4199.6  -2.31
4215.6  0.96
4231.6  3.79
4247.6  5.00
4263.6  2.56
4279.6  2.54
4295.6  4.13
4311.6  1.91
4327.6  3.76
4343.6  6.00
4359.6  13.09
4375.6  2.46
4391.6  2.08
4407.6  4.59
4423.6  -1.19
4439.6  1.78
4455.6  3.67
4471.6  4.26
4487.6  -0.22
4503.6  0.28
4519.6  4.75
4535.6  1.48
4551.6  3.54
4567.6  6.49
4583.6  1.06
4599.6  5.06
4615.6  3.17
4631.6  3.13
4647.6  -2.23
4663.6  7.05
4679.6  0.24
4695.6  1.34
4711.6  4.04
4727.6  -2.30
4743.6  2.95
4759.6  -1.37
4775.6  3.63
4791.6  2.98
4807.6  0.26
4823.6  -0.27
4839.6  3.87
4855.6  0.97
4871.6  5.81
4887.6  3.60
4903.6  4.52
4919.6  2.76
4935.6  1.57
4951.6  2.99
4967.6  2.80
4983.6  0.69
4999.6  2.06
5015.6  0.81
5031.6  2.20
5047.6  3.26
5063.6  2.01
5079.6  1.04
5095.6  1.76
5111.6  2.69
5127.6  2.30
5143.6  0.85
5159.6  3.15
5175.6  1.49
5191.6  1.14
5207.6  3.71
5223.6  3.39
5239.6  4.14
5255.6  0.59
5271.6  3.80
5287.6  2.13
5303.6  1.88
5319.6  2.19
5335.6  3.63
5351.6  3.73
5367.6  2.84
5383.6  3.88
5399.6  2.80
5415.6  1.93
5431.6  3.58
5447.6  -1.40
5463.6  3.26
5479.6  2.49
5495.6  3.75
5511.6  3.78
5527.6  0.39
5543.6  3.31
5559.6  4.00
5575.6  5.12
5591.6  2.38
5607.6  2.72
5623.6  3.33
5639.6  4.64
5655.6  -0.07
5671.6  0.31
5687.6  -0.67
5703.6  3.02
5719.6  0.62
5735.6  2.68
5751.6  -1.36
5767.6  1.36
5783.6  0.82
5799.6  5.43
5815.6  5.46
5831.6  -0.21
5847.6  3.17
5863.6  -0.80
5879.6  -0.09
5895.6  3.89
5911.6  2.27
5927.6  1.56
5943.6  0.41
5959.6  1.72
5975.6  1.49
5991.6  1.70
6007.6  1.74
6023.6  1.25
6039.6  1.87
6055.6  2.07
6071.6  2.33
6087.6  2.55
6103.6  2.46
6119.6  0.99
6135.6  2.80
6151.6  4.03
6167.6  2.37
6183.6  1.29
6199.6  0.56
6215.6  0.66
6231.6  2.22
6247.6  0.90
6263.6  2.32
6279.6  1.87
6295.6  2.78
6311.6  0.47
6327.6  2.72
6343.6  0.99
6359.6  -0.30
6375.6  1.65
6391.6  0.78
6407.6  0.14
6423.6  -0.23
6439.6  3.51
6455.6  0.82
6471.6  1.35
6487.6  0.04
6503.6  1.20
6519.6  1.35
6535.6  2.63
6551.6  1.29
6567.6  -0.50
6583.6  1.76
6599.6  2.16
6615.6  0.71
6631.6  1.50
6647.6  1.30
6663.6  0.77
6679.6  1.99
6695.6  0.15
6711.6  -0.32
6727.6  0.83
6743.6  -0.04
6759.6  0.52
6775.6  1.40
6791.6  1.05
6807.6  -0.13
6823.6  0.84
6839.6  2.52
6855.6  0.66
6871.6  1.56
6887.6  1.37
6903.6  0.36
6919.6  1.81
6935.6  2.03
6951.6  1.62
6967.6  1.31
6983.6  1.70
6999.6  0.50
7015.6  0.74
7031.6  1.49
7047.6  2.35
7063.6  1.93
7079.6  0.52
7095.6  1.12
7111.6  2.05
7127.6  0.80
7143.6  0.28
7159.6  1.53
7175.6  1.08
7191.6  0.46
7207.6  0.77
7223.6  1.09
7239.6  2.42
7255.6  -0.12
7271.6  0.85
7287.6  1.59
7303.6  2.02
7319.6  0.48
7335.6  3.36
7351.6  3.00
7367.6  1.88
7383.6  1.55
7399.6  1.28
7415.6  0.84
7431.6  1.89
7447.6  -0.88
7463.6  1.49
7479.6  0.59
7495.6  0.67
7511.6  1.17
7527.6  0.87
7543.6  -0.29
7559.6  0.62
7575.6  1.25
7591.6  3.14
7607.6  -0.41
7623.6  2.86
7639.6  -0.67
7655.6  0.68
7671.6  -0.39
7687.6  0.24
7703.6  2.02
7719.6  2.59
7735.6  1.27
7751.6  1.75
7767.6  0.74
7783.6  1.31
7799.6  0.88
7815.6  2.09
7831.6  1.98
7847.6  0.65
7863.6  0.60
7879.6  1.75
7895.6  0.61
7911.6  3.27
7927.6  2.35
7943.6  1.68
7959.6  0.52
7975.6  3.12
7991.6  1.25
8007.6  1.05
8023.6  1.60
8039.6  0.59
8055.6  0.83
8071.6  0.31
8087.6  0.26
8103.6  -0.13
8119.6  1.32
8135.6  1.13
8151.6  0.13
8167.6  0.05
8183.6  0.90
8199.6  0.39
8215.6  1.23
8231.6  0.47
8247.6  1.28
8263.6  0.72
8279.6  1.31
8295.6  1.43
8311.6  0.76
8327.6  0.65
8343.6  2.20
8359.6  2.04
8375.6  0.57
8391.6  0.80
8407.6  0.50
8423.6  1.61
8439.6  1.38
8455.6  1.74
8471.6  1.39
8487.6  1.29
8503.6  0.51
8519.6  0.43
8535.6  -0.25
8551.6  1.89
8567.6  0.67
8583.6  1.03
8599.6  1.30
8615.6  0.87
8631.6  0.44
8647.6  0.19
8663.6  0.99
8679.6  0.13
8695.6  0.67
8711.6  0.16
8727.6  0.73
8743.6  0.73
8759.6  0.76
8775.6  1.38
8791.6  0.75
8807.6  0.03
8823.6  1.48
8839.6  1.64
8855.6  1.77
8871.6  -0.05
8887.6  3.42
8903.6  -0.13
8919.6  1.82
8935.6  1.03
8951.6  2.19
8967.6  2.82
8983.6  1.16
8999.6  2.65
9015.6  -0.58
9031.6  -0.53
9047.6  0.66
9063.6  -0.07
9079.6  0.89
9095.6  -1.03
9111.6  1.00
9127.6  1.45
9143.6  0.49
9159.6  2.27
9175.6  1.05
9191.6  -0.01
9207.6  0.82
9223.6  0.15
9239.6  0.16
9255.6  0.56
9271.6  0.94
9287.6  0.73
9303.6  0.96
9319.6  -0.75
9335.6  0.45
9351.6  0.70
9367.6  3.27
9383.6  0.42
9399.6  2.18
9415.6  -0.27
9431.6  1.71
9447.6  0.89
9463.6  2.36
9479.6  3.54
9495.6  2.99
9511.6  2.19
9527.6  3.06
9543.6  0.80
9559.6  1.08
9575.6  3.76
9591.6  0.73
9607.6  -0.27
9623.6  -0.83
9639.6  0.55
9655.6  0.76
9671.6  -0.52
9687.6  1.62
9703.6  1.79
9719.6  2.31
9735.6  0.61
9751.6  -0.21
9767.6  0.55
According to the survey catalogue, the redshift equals 1.42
